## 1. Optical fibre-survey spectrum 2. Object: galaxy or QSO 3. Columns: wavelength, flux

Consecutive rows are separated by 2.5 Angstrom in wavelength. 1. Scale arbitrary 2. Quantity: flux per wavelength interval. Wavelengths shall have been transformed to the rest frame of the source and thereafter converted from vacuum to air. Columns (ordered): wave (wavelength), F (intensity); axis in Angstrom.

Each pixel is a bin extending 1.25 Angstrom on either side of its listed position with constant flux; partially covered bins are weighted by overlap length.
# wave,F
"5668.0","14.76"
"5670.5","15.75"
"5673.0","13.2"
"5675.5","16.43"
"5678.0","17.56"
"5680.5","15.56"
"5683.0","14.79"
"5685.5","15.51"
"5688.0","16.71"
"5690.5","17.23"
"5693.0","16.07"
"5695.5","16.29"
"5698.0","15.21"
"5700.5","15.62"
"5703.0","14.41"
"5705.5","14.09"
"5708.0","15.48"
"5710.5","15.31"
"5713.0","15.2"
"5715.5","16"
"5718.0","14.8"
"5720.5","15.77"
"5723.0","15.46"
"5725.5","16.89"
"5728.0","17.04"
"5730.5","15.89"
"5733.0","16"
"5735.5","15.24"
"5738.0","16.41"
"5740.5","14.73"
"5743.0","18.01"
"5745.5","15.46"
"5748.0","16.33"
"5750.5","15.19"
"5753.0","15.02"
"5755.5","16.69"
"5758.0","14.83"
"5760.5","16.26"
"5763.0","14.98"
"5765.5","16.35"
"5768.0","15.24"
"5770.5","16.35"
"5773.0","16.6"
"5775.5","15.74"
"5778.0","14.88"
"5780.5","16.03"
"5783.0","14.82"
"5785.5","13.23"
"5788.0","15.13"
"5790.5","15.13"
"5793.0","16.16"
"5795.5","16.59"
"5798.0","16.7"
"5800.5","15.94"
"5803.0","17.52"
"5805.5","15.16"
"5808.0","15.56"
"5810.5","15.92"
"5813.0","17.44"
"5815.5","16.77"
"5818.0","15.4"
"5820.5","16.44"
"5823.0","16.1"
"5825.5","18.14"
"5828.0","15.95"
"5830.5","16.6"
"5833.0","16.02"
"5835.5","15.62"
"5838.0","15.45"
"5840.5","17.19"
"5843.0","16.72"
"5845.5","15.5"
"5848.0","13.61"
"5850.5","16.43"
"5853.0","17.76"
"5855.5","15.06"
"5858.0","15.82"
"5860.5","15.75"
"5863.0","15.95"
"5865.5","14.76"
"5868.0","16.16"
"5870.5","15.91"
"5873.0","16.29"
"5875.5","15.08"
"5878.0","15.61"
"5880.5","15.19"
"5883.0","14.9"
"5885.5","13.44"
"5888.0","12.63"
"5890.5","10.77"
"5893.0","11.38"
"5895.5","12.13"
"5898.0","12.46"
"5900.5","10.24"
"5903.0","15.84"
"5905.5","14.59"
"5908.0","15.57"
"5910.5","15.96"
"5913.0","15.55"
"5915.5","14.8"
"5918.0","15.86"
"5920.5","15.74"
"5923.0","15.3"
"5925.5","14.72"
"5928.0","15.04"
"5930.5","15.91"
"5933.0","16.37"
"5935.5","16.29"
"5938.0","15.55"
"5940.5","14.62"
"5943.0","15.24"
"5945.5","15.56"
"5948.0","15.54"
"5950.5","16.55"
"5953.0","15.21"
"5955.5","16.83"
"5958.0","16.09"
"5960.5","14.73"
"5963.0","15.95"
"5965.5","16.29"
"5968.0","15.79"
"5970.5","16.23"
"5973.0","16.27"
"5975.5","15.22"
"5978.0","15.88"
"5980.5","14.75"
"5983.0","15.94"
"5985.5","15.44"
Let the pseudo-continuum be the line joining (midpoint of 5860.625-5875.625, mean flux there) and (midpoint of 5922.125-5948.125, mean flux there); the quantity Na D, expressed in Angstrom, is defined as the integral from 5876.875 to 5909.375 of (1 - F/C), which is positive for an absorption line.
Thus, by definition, 4.6 Angstrom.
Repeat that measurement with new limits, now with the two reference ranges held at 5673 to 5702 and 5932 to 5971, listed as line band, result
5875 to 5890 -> 1.5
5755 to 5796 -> 0.9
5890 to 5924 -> 3.7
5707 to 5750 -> 0.1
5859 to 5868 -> 0.1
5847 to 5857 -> 0.1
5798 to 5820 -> -0.5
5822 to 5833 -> -0.5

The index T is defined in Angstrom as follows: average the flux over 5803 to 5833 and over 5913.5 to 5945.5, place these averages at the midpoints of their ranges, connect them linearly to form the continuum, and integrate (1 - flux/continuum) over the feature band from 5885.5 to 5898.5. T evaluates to 3.11 Angstrom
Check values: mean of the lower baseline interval 16.4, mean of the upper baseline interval 15.5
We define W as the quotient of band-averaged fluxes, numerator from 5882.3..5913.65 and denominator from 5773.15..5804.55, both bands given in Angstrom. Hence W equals 0.9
